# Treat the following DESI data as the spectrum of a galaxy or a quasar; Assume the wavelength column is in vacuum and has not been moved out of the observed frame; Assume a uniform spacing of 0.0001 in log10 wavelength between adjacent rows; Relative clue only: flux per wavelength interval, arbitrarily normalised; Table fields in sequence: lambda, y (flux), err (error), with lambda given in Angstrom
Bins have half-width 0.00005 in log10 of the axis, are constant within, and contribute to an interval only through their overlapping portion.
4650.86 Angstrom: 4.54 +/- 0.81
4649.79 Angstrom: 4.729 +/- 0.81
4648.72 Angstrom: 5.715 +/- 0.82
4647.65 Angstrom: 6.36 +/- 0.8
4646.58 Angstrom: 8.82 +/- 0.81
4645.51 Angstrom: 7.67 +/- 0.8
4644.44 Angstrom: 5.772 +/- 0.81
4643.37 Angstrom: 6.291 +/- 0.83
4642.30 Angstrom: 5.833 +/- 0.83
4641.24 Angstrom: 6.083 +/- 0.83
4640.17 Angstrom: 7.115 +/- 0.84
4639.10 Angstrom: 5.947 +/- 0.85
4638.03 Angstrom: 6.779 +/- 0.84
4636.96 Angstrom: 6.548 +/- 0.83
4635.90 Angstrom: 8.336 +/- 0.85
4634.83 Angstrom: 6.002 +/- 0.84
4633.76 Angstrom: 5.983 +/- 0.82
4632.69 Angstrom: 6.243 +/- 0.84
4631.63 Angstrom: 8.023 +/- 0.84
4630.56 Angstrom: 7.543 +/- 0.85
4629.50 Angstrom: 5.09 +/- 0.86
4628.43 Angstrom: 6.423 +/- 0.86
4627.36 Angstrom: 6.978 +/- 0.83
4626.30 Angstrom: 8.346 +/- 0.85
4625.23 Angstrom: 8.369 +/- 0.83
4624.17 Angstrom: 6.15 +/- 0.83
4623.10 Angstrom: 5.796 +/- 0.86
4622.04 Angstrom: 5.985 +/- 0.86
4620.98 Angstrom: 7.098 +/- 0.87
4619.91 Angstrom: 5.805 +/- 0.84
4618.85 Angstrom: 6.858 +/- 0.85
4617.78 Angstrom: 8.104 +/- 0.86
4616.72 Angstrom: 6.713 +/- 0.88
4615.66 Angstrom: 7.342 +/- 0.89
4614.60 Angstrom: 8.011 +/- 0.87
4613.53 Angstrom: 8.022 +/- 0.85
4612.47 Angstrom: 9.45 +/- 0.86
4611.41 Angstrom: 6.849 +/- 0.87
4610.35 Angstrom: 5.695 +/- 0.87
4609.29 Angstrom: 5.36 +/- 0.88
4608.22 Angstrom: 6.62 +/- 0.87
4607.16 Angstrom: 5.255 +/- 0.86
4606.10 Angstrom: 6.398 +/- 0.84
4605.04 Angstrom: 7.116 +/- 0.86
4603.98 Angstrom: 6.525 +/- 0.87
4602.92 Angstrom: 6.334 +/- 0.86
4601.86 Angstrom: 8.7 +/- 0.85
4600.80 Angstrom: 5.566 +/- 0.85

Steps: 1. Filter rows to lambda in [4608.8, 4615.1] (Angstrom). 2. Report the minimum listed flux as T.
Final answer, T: 5.36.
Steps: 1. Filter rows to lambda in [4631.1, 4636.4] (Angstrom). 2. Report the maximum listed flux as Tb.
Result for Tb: 8.336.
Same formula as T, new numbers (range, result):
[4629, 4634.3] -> 5.09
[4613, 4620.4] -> 5.805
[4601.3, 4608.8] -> 5.255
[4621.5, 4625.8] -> 5.796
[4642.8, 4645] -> 5.772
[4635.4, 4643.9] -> 5.833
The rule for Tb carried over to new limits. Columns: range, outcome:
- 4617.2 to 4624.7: 8.104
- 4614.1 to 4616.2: 8.011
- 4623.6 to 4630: 8.369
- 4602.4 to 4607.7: 7.116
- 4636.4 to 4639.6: 6.779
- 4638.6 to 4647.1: 8.82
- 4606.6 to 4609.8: 6.62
